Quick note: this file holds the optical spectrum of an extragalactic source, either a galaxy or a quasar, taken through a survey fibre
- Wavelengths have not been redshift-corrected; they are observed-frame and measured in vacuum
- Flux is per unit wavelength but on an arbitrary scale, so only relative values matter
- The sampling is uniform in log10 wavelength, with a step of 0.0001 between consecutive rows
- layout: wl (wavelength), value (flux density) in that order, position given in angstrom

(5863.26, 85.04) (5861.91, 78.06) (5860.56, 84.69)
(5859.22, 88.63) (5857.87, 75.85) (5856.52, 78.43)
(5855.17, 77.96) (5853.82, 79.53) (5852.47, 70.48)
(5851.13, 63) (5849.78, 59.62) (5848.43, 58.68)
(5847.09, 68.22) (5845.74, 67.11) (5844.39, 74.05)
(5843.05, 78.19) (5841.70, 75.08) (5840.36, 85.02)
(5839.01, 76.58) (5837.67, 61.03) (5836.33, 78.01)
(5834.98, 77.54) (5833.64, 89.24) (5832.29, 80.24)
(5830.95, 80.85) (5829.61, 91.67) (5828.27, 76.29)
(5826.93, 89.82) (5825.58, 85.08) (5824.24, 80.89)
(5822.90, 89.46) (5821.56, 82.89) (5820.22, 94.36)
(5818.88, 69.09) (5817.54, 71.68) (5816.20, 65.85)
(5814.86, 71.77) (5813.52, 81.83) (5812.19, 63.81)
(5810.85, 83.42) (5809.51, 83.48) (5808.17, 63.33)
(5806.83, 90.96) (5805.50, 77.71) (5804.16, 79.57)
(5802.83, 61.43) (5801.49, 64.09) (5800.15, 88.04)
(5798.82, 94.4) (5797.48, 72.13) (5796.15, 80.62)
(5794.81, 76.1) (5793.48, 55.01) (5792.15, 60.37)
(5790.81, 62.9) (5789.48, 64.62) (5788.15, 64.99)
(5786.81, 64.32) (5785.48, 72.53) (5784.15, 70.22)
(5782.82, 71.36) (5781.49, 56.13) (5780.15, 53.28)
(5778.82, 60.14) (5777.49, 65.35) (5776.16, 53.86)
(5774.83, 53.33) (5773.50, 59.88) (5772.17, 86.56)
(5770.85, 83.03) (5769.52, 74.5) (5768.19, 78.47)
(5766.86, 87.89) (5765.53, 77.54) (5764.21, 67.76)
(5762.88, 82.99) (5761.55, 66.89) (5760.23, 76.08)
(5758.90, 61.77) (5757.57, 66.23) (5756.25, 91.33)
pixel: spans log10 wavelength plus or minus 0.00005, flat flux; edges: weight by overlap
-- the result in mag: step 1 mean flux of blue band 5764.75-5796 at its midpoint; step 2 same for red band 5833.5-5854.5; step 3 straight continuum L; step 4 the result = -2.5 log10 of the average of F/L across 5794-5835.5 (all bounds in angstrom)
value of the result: -0.132 mag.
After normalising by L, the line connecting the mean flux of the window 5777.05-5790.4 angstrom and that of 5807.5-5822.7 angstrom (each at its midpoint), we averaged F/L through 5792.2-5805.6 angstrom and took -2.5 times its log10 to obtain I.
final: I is -0.06 mag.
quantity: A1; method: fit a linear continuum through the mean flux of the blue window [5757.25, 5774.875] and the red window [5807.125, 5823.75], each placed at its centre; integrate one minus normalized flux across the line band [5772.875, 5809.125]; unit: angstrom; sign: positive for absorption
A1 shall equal 3.55 angstrom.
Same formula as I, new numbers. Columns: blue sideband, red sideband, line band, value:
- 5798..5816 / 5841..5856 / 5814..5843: -0.088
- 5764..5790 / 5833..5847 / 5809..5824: -0.072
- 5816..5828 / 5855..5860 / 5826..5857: 0.076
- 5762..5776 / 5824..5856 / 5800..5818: 0.011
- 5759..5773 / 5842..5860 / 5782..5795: 0.157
